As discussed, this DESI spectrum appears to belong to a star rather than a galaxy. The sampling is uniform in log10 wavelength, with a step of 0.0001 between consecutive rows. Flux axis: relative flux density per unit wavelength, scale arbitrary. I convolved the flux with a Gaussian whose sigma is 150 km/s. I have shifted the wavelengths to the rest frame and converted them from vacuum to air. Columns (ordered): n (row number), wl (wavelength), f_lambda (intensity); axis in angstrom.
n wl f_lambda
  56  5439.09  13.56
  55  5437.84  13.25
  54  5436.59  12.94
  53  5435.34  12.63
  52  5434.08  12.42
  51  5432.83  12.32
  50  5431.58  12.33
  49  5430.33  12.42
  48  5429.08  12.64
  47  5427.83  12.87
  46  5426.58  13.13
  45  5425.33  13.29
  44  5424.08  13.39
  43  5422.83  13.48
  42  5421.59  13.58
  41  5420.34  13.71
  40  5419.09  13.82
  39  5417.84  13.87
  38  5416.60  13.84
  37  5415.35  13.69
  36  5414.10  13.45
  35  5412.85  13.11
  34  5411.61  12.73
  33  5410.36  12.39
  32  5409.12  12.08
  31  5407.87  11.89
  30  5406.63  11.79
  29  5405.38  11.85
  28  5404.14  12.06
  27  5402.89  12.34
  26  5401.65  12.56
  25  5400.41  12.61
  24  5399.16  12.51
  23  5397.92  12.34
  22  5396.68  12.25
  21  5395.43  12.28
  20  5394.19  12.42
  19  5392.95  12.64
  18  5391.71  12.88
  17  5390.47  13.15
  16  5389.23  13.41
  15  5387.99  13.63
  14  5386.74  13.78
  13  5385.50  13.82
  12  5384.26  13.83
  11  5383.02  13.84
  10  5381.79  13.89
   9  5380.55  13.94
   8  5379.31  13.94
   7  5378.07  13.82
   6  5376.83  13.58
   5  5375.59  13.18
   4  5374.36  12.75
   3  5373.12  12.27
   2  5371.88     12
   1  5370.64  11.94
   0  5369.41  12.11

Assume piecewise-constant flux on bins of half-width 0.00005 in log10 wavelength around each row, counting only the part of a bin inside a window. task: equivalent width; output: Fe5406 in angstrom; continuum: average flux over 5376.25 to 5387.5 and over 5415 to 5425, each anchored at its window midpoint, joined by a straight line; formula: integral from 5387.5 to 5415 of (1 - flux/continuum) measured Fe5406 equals 2.3 angstrom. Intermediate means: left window 13.8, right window 13.7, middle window 12.6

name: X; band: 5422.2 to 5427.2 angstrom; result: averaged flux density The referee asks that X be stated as 13.3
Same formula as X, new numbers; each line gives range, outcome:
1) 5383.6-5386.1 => 13.8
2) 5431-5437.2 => 12.5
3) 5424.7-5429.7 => 13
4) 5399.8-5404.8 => 12.4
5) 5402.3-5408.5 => 12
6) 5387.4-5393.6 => 13.2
